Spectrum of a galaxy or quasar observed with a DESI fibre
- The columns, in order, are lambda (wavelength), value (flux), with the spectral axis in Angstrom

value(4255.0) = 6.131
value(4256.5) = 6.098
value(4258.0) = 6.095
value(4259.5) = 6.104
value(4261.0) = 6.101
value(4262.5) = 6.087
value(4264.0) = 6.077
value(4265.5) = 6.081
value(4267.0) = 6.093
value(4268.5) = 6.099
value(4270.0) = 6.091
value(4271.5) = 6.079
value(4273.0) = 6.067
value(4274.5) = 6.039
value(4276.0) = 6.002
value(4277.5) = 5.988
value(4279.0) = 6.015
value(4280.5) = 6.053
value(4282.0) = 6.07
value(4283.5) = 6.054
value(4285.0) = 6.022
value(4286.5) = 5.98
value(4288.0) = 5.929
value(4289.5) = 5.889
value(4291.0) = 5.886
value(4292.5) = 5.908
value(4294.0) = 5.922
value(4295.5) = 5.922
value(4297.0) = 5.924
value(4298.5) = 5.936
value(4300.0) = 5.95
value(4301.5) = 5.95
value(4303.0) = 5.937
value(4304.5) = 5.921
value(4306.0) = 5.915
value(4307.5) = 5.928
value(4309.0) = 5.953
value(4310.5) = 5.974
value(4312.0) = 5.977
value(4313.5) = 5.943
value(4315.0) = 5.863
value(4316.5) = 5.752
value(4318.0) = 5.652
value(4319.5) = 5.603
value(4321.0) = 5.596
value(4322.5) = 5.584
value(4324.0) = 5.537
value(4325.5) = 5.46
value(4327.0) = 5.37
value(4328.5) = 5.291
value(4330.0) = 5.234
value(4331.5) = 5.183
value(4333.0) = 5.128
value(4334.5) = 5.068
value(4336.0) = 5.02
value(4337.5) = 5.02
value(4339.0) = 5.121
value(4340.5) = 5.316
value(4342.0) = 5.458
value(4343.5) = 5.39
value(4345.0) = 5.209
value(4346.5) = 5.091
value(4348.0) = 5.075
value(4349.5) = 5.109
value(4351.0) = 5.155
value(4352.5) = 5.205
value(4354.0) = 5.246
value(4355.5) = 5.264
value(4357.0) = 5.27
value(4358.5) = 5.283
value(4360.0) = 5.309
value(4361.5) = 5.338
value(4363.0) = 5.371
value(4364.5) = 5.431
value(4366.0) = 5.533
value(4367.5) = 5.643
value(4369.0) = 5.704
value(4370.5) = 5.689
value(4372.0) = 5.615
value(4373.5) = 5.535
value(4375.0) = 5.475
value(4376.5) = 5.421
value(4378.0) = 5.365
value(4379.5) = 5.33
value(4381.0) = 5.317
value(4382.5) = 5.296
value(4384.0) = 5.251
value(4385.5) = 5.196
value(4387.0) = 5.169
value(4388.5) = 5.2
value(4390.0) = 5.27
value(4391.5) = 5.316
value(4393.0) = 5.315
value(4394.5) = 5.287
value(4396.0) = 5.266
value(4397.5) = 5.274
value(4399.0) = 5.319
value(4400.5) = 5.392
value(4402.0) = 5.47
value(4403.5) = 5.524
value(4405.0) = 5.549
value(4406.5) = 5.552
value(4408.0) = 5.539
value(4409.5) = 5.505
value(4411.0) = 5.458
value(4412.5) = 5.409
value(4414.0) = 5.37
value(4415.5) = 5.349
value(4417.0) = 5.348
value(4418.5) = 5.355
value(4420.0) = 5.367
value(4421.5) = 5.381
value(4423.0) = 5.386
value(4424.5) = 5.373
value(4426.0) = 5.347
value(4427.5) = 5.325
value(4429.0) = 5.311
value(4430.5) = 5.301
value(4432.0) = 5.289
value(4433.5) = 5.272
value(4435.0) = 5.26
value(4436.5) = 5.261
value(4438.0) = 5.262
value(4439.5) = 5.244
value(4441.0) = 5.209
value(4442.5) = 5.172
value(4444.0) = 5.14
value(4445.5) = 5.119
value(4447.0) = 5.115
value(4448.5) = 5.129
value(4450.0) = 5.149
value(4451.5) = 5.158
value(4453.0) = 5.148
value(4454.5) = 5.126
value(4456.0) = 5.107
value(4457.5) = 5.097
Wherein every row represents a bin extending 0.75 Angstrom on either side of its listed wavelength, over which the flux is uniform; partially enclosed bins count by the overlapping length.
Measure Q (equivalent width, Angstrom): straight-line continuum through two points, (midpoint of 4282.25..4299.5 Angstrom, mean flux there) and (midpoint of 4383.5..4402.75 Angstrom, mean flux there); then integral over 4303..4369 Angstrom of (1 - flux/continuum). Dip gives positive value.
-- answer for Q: 2.5 Angstrom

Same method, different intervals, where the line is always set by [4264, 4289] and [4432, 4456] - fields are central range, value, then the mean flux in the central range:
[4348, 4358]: 0.8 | 5.2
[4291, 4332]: 0.8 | 5.75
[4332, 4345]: 1.2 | 5.19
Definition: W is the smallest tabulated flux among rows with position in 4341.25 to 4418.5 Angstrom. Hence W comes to 5.075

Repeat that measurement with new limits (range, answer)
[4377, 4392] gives 5.169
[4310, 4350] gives 5.02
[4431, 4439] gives 5.26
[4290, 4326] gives 5.46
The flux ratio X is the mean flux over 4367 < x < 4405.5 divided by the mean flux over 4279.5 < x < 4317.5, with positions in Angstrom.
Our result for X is 0.9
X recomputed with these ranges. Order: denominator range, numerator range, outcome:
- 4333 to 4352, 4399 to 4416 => 1.06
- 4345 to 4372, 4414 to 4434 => 1.00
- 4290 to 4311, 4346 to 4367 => 0.89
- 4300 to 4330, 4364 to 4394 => 0.94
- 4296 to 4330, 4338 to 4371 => 0.92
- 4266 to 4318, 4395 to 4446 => 0.90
